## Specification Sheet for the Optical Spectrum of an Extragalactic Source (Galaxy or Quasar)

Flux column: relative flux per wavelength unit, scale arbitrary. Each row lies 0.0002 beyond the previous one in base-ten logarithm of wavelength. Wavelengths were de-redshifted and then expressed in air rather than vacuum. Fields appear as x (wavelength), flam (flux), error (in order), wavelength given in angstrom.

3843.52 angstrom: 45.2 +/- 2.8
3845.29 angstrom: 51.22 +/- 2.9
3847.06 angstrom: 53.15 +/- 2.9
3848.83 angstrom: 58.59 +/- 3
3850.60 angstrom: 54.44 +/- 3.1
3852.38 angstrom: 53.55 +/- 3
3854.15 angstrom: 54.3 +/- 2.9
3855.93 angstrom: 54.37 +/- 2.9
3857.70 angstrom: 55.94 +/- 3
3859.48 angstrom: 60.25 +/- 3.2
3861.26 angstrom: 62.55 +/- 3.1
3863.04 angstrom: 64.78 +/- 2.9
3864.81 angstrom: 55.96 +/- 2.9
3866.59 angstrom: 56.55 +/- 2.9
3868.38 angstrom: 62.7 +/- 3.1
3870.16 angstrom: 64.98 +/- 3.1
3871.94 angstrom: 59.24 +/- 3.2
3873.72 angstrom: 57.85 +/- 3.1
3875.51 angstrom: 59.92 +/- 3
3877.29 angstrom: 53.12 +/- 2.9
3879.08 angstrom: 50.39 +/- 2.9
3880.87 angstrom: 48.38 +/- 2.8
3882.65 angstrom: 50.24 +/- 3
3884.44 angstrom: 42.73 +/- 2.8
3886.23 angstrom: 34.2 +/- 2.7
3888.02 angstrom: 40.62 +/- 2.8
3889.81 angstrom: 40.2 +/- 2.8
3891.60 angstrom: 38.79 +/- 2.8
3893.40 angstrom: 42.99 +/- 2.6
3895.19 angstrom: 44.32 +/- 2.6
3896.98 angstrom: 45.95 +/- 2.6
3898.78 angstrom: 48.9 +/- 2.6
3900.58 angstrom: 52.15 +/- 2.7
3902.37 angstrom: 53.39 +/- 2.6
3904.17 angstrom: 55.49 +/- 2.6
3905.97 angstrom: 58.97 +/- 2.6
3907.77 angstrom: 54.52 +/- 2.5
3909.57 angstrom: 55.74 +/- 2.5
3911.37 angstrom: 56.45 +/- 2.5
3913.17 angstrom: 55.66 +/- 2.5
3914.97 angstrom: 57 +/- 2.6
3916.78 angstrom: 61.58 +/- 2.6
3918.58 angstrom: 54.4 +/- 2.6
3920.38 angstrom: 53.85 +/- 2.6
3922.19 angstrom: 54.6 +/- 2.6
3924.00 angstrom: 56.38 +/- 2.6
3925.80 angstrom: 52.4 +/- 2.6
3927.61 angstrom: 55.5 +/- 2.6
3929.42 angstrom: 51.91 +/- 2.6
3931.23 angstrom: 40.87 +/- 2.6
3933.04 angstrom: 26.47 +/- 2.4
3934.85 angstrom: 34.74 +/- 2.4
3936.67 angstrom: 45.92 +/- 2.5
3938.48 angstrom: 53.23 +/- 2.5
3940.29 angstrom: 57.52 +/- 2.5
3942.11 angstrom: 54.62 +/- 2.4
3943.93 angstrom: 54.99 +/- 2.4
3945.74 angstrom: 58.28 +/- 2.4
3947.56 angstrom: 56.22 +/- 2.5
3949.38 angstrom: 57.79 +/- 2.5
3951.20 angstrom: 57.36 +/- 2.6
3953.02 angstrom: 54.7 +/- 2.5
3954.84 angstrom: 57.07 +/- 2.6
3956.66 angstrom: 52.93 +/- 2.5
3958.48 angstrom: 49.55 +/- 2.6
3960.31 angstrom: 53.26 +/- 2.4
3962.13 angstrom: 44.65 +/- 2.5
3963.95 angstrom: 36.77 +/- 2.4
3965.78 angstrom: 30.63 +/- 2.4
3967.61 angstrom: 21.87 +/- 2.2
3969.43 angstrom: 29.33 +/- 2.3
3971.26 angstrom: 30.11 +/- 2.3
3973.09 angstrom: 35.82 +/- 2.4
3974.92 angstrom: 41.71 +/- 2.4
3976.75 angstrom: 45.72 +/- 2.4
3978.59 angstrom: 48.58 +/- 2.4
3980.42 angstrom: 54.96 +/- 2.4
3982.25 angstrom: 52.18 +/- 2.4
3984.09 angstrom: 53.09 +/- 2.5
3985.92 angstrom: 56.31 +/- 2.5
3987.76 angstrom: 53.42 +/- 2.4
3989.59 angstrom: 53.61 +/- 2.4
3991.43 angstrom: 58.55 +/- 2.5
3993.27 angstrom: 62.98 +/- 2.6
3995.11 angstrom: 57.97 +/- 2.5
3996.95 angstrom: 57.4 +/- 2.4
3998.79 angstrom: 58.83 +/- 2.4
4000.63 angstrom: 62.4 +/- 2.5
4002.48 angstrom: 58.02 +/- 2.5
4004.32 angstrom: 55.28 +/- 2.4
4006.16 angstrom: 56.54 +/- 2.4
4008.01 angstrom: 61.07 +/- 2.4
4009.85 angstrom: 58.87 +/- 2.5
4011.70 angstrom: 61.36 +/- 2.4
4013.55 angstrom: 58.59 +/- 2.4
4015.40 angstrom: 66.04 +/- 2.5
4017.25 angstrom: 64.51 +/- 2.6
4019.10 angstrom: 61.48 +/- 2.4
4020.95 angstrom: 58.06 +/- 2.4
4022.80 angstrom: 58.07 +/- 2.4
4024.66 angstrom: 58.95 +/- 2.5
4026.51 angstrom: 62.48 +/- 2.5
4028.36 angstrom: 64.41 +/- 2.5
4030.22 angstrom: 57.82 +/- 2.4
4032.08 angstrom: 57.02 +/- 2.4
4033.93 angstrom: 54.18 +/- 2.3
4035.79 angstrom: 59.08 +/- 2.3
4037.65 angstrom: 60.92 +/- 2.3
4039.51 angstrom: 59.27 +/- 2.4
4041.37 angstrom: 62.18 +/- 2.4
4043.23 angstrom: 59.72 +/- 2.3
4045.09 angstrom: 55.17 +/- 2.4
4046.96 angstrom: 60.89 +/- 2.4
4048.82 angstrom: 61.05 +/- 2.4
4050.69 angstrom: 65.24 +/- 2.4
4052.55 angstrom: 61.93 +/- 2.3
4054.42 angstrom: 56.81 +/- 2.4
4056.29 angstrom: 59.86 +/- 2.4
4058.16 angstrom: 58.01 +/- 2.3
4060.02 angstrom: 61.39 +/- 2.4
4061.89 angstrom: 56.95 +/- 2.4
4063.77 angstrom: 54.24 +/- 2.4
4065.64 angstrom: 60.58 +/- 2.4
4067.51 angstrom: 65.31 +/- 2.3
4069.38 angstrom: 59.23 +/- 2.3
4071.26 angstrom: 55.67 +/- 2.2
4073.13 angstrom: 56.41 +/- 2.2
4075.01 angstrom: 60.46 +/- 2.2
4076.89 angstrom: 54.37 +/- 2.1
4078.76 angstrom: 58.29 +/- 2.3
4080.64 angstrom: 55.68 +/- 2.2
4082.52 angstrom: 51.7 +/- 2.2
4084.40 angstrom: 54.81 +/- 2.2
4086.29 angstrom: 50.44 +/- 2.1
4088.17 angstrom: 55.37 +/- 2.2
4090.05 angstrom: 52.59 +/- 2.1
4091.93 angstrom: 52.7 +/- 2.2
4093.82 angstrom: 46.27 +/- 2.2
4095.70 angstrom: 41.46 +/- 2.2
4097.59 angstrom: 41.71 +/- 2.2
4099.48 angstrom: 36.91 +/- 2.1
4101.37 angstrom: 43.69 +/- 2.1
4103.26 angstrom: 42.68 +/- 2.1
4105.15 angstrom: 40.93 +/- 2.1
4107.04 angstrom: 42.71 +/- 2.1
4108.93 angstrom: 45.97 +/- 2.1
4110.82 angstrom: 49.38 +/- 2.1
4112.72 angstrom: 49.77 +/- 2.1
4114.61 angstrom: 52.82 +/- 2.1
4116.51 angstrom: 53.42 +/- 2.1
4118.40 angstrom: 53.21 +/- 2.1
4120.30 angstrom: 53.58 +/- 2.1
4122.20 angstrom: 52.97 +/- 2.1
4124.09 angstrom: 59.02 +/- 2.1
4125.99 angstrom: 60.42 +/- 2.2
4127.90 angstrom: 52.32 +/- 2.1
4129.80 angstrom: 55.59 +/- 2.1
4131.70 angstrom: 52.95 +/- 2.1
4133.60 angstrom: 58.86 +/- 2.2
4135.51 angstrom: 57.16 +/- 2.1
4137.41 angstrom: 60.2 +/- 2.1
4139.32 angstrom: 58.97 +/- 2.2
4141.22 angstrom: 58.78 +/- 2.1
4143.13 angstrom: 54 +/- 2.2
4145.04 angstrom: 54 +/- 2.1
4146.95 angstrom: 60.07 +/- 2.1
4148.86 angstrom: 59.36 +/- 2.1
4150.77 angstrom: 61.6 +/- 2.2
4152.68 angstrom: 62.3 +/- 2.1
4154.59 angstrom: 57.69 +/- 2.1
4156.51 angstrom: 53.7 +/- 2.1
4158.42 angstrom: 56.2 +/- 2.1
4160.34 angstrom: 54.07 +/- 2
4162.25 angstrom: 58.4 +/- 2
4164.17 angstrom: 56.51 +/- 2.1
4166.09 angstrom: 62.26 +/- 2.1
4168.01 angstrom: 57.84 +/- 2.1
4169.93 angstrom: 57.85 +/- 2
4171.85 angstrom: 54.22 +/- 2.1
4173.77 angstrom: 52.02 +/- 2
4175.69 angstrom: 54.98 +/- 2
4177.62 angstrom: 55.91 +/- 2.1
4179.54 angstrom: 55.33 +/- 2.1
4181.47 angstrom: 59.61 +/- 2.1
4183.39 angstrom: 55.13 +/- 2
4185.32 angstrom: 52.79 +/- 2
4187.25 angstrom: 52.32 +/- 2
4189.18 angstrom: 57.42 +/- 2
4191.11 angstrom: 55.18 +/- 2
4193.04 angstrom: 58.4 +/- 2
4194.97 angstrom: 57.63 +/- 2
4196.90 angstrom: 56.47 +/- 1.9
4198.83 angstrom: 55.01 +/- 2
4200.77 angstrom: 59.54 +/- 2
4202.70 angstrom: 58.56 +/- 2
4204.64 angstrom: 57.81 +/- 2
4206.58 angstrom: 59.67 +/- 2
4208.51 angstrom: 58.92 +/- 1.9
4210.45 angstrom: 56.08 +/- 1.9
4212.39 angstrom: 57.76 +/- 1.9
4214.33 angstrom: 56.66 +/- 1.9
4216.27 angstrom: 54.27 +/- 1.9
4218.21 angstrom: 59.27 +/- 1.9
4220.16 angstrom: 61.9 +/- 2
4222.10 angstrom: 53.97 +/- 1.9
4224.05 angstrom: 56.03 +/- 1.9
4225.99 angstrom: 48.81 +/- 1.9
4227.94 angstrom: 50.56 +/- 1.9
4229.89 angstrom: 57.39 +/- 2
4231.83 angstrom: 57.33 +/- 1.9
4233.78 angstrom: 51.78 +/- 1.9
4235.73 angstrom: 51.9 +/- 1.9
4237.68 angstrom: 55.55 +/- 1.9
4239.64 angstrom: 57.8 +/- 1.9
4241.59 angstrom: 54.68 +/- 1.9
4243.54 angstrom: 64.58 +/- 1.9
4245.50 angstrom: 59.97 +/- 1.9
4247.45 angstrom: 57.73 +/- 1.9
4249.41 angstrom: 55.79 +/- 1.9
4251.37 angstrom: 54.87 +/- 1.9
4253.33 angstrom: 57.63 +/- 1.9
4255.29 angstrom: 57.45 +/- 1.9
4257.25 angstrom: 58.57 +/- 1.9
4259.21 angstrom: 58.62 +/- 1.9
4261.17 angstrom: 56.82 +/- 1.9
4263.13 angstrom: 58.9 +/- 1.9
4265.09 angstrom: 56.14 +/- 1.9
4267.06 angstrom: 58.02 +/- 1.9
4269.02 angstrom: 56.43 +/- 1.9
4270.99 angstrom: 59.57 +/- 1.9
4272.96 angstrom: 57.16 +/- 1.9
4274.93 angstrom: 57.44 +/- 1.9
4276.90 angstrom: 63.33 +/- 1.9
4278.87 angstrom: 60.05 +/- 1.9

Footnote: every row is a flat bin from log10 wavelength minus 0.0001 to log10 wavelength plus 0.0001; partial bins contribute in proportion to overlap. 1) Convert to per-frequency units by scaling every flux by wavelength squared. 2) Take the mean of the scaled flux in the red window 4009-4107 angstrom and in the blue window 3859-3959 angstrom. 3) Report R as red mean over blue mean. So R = 1.2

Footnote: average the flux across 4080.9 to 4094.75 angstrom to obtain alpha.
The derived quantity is 52.2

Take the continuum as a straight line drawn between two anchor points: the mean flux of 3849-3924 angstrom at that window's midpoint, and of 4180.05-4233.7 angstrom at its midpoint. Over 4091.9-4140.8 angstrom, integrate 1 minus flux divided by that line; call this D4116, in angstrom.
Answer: 4.3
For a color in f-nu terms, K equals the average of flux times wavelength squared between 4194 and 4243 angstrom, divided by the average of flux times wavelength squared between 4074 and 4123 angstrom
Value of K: 1.20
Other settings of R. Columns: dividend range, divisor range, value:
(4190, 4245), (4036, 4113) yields 1.12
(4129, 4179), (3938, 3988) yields 1.30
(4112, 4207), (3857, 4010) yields 1.23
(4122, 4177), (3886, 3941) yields 1.29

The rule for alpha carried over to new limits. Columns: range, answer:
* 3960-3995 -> 45.6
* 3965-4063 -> 55.5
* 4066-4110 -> 50.8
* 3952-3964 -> 50.9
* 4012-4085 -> 59.2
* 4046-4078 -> 59.3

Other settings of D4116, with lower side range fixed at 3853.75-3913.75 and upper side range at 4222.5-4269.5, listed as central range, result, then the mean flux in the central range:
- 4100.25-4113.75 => 2.5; 45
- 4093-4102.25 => 2.2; 41.9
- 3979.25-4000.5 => -1.1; 56.5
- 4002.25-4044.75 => -4.4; 59.7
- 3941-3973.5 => 4.1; 46.6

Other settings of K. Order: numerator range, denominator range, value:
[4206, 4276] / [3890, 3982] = 1.35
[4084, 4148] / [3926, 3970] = 1.18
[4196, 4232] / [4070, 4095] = 1.11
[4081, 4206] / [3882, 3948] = 1.21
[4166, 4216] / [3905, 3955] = 1.21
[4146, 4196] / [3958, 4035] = 1.17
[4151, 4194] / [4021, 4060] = 1.01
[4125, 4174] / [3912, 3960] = 1.21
